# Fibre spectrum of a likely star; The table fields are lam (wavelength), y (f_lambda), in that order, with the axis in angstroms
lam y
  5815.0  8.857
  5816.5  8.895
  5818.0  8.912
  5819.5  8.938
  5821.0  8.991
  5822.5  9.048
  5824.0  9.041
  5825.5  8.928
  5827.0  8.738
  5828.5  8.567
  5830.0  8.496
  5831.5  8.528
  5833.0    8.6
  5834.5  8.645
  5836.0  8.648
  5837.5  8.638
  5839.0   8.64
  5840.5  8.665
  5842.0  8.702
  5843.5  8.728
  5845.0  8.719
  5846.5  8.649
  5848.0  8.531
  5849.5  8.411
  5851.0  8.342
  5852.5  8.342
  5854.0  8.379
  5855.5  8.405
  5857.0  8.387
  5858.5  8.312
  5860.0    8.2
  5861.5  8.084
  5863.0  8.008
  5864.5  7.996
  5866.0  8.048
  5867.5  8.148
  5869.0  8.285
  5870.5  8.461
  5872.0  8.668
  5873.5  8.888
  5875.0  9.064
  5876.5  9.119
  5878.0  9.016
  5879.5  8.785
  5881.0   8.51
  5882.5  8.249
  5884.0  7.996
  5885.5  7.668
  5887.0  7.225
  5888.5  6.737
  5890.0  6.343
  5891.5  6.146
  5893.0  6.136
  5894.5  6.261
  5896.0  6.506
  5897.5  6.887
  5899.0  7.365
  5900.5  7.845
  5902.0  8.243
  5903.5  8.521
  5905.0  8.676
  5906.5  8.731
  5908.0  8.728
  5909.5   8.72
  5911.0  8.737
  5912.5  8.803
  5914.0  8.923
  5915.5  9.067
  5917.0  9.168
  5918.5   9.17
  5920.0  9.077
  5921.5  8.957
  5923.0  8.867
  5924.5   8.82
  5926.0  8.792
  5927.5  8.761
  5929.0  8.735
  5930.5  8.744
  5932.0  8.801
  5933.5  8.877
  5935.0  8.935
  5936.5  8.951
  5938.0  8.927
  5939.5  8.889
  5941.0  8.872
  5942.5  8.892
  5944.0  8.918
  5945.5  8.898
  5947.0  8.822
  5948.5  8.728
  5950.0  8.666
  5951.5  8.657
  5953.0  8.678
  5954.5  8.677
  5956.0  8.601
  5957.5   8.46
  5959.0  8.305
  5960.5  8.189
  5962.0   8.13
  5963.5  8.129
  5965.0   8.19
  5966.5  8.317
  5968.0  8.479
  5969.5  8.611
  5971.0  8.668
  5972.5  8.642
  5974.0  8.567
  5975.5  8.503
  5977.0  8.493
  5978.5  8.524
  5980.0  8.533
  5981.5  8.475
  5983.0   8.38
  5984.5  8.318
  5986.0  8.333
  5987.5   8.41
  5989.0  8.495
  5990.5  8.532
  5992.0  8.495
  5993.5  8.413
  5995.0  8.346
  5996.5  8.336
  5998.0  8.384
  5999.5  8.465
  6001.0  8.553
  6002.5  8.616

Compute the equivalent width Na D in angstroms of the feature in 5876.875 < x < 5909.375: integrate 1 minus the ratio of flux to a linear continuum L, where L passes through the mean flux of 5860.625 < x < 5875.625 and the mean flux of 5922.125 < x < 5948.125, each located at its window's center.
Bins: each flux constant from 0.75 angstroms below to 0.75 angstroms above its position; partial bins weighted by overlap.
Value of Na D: 3.3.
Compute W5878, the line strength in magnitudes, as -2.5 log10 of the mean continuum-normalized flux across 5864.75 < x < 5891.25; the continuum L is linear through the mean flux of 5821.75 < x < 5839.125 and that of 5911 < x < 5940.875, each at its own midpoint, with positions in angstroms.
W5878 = 0.08 mag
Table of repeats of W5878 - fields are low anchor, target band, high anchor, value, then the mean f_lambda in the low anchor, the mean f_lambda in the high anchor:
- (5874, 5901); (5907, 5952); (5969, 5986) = -0.111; 7.56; 8.51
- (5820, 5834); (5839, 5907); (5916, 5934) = 0.097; 8.77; 8.9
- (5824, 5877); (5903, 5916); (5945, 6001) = -0.033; 8.52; 8.48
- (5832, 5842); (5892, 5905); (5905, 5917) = 0.205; 8.64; 8.83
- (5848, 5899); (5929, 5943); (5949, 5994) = -0.075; 7.94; 8.46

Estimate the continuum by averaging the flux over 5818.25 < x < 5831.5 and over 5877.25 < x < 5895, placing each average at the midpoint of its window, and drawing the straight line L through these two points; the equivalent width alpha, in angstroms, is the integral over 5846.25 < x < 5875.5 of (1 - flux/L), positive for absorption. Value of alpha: -1.3 angstroms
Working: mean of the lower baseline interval 8.83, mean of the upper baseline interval 7.44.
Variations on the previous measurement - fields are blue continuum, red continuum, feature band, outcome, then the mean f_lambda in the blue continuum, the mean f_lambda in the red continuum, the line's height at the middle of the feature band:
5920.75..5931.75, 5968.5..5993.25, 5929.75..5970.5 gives 0.2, 8.81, 8.5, 8.67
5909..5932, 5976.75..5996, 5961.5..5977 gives 0.2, 8.89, 8.44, 8.56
